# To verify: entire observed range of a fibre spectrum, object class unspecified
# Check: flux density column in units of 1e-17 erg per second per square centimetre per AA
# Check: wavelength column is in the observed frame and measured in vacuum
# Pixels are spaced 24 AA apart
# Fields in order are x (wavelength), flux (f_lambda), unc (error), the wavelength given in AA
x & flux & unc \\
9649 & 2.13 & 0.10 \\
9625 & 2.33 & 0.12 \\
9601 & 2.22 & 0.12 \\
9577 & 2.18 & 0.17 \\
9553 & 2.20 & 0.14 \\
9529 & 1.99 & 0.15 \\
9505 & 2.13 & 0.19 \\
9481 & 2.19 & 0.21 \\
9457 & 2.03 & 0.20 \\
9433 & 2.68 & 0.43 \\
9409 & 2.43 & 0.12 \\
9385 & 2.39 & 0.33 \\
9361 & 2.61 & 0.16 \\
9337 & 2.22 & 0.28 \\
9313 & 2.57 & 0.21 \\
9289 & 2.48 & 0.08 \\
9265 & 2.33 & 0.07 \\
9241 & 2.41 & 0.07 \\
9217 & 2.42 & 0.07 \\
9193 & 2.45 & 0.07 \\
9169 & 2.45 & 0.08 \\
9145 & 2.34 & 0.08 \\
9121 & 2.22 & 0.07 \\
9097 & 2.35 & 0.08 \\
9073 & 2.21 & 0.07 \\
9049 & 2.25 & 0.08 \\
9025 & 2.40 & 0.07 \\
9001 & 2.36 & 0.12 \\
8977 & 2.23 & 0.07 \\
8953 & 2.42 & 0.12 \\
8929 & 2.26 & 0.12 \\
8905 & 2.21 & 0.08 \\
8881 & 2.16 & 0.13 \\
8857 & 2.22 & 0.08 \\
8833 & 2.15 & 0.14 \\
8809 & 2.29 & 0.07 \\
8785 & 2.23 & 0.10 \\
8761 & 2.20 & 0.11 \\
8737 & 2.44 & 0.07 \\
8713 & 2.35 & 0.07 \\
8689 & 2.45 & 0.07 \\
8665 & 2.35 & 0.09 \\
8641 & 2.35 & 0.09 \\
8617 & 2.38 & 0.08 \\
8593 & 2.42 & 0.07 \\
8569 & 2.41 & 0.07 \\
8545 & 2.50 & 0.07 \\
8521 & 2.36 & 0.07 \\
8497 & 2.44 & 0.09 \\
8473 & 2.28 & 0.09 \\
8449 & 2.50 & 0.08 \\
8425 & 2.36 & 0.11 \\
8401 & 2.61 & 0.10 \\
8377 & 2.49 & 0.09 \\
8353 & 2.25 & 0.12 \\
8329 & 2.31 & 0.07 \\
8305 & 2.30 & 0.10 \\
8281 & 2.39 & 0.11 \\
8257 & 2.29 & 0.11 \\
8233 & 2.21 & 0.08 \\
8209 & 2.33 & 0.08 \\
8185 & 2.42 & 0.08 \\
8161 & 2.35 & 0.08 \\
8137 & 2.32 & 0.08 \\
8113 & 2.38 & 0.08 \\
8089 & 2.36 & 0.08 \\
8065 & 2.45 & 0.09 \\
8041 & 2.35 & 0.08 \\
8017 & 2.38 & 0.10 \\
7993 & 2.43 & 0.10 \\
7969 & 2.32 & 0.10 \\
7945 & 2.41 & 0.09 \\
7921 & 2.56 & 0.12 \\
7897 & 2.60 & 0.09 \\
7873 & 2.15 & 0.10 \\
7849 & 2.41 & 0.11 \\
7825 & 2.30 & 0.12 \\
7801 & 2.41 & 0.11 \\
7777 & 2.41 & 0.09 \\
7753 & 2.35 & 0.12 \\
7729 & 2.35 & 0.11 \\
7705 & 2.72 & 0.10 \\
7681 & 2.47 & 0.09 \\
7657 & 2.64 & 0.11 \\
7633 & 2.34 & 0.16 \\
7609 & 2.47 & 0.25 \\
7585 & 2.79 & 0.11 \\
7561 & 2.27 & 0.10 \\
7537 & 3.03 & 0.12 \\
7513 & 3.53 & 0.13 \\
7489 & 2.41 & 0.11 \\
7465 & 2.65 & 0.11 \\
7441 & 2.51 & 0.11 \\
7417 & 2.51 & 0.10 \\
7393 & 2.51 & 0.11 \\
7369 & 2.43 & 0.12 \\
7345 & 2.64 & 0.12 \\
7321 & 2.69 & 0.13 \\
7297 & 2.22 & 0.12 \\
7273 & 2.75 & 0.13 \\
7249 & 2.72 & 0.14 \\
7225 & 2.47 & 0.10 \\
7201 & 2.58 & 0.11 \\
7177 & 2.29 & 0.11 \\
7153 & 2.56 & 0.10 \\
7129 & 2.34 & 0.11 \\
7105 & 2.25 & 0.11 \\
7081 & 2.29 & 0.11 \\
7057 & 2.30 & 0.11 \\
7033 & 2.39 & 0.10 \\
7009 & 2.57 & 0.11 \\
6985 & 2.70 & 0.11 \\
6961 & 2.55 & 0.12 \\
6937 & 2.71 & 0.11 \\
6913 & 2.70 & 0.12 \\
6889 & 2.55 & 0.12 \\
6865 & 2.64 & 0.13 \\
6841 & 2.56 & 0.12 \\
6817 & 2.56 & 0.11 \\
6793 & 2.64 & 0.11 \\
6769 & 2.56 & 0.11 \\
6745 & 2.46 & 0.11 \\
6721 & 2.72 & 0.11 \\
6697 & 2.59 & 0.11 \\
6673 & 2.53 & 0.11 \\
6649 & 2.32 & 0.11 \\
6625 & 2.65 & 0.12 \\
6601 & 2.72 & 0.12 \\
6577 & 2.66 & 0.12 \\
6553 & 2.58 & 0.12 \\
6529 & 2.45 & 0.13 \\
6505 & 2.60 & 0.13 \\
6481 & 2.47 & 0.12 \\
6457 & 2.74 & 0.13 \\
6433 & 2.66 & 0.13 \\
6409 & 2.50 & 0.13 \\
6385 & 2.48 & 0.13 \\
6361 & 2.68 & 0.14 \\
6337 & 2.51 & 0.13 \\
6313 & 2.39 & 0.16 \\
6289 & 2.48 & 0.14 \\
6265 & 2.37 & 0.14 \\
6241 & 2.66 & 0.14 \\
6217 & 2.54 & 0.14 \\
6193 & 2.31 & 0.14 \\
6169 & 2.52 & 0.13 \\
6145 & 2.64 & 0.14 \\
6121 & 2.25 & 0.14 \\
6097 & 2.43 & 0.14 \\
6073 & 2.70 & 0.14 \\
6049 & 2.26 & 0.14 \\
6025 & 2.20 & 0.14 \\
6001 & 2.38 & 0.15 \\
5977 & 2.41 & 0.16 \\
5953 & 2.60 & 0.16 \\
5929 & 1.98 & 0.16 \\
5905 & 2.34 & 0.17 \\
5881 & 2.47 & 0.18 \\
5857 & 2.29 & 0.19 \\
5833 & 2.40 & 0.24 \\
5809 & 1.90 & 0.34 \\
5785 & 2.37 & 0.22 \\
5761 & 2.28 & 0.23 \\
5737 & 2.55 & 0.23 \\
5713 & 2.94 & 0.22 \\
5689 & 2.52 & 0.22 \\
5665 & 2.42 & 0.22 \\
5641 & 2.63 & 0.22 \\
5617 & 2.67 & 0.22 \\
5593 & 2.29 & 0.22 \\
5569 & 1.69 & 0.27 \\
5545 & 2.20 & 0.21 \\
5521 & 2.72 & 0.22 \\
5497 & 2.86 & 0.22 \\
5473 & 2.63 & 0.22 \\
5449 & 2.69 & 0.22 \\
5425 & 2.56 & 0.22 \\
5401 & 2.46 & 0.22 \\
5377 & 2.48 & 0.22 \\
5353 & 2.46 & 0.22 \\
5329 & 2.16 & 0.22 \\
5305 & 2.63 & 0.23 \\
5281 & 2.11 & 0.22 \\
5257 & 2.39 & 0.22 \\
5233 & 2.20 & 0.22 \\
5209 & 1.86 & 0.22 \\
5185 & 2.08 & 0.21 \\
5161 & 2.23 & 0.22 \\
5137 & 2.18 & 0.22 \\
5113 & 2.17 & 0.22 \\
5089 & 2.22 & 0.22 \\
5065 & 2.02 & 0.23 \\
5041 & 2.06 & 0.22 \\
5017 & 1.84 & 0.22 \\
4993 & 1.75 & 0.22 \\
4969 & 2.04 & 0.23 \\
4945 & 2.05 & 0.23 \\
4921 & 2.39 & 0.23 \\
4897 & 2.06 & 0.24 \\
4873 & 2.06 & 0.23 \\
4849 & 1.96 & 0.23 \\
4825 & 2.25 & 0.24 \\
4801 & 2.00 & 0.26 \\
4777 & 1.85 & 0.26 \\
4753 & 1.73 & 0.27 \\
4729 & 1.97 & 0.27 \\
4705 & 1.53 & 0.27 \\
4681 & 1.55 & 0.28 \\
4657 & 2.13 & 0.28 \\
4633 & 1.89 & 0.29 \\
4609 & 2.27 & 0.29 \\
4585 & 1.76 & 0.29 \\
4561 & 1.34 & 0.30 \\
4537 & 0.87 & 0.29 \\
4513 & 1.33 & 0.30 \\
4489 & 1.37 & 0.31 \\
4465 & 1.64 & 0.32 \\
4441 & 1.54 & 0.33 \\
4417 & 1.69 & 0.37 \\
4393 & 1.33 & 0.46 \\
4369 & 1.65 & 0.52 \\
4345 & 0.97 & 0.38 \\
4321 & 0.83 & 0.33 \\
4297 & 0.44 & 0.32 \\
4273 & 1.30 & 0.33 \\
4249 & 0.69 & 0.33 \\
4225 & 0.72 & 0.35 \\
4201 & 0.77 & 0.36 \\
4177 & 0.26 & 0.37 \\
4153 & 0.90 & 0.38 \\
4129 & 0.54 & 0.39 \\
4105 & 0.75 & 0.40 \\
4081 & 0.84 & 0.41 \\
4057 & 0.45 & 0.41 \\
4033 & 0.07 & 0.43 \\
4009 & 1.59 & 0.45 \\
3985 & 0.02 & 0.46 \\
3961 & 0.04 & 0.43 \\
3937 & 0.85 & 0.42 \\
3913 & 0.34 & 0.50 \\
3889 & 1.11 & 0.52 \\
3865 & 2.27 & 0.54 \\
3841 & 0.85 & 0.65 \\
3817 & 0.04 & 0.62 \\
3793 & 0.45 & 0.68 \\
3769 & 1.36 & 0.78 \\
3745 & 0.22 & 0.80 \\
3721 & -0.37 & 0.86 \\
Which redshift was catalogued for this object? 0.145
